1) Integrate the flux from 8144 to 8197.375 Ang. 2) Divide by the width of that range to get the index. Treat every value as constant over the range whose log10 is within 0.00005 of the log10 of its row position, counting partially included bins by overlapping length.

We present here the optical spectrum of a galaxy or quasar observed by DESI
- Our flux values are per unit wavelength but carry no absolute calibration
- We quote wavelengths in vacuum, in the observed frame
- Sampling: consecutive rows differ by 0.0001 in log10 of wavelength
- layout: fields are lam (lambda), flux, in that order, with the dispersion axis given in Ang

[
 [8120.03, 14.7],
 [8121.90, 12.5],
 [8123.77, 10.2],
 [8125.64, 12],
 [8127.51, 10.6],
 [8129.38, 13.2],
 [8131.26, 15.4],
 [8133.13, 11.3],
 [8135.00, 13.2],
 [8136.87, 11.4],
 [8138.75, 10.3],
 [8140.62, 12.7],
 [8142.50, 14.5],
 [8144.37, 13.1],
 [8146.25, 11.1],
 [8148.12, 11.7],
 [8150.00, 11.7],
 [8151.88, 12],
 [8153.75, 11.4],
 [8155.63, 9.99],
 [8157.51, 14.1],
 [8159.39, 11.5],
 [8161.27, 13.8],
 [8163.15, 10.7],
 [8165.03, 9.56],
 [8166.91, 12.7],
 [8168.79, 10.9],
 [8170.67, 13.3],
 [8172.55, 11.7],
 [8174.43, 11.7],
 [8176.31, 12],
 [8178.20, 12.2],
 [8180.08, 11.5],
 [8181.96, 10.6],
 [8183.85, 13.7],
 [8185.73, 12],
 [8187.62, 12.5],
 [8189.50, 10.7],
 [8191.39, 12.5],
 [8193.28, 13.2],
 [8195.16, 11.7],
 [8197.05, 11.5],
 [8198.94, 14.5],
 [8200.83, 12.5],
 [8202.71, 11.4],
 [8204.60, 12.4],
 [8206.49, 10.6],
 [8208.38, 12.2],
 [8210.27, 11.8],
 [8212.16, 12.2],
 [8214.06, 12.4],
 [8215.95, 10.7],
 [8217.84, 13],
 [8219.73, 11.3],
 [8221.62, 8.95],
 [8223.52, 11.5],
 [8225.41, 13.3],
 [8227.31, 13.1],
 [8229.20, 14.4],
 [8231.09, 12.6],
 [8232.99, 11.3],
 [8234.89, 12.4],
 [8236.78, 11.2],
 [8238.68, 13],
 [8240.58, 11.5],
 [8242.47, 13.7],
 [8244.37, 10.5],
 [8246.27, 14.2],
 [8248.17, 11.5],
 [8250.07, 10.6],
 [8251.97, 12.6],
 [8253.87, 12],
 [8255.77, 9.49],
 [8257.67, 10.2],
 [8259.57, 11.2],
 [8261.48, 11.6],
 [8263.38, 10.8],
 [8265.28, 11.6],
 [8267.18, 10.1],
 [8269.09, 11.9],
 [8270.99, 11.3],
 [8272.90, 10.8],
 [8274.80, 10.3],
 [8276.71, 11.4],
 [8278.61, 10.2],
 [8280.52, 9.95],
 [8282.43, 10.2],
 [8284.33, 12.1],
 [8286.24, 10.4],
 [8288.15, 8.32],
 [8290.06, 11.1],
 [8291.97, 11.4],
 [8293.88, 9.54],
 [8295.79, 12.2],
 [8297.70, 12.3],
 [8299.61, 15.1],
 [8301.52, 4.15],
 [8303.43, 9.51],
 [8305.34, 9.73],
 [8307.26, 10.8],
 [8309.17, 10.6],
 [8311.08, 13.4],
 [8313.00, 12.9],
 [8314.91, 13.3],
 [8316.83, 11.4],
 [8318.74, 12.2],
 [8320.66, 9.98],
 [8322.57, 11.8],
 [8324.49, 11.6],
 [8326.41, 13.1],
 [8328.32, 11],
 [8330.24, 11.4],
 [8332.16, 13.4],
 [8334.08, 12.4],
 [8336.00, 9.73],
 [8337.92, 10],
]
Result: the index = 11.9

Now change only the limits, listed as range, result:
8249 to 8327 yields 11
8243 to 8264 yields 11.4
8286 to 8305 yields 10.4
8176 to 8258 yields 12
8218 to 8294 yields 11.4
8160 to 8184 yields 11.8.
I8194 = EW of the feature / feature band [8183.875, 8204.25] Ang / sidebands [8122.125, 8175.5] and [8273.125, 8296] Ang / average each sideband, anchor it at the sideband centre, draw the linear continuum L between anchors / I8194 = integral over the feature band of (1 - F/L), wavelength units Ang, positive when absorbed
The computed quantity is -1.4 Ang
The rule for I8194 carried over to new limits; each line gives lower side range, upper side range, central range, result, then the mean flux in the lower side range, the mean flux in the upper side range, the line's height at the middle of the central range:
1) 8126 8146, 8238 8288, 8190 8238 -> -1.6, 12.5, 11.2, 11.7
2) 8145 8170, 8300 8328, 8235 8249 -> -1.1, 11.7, 11.1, 11.4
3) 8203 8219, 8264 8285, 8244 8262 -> -0.3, 11.9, 10.9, 11.2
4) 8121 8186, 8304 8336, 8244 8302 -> 4.0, 12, 11.7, 11.8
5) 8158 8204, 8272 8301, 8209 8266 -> -1.9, 12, 10.9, 11.4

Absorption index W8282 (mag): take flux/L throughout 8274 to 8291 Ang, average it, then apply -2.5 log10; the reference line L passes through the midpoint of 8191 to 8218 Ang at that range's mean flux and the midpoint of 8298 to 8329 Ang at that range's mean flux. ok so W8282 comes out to 0.110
